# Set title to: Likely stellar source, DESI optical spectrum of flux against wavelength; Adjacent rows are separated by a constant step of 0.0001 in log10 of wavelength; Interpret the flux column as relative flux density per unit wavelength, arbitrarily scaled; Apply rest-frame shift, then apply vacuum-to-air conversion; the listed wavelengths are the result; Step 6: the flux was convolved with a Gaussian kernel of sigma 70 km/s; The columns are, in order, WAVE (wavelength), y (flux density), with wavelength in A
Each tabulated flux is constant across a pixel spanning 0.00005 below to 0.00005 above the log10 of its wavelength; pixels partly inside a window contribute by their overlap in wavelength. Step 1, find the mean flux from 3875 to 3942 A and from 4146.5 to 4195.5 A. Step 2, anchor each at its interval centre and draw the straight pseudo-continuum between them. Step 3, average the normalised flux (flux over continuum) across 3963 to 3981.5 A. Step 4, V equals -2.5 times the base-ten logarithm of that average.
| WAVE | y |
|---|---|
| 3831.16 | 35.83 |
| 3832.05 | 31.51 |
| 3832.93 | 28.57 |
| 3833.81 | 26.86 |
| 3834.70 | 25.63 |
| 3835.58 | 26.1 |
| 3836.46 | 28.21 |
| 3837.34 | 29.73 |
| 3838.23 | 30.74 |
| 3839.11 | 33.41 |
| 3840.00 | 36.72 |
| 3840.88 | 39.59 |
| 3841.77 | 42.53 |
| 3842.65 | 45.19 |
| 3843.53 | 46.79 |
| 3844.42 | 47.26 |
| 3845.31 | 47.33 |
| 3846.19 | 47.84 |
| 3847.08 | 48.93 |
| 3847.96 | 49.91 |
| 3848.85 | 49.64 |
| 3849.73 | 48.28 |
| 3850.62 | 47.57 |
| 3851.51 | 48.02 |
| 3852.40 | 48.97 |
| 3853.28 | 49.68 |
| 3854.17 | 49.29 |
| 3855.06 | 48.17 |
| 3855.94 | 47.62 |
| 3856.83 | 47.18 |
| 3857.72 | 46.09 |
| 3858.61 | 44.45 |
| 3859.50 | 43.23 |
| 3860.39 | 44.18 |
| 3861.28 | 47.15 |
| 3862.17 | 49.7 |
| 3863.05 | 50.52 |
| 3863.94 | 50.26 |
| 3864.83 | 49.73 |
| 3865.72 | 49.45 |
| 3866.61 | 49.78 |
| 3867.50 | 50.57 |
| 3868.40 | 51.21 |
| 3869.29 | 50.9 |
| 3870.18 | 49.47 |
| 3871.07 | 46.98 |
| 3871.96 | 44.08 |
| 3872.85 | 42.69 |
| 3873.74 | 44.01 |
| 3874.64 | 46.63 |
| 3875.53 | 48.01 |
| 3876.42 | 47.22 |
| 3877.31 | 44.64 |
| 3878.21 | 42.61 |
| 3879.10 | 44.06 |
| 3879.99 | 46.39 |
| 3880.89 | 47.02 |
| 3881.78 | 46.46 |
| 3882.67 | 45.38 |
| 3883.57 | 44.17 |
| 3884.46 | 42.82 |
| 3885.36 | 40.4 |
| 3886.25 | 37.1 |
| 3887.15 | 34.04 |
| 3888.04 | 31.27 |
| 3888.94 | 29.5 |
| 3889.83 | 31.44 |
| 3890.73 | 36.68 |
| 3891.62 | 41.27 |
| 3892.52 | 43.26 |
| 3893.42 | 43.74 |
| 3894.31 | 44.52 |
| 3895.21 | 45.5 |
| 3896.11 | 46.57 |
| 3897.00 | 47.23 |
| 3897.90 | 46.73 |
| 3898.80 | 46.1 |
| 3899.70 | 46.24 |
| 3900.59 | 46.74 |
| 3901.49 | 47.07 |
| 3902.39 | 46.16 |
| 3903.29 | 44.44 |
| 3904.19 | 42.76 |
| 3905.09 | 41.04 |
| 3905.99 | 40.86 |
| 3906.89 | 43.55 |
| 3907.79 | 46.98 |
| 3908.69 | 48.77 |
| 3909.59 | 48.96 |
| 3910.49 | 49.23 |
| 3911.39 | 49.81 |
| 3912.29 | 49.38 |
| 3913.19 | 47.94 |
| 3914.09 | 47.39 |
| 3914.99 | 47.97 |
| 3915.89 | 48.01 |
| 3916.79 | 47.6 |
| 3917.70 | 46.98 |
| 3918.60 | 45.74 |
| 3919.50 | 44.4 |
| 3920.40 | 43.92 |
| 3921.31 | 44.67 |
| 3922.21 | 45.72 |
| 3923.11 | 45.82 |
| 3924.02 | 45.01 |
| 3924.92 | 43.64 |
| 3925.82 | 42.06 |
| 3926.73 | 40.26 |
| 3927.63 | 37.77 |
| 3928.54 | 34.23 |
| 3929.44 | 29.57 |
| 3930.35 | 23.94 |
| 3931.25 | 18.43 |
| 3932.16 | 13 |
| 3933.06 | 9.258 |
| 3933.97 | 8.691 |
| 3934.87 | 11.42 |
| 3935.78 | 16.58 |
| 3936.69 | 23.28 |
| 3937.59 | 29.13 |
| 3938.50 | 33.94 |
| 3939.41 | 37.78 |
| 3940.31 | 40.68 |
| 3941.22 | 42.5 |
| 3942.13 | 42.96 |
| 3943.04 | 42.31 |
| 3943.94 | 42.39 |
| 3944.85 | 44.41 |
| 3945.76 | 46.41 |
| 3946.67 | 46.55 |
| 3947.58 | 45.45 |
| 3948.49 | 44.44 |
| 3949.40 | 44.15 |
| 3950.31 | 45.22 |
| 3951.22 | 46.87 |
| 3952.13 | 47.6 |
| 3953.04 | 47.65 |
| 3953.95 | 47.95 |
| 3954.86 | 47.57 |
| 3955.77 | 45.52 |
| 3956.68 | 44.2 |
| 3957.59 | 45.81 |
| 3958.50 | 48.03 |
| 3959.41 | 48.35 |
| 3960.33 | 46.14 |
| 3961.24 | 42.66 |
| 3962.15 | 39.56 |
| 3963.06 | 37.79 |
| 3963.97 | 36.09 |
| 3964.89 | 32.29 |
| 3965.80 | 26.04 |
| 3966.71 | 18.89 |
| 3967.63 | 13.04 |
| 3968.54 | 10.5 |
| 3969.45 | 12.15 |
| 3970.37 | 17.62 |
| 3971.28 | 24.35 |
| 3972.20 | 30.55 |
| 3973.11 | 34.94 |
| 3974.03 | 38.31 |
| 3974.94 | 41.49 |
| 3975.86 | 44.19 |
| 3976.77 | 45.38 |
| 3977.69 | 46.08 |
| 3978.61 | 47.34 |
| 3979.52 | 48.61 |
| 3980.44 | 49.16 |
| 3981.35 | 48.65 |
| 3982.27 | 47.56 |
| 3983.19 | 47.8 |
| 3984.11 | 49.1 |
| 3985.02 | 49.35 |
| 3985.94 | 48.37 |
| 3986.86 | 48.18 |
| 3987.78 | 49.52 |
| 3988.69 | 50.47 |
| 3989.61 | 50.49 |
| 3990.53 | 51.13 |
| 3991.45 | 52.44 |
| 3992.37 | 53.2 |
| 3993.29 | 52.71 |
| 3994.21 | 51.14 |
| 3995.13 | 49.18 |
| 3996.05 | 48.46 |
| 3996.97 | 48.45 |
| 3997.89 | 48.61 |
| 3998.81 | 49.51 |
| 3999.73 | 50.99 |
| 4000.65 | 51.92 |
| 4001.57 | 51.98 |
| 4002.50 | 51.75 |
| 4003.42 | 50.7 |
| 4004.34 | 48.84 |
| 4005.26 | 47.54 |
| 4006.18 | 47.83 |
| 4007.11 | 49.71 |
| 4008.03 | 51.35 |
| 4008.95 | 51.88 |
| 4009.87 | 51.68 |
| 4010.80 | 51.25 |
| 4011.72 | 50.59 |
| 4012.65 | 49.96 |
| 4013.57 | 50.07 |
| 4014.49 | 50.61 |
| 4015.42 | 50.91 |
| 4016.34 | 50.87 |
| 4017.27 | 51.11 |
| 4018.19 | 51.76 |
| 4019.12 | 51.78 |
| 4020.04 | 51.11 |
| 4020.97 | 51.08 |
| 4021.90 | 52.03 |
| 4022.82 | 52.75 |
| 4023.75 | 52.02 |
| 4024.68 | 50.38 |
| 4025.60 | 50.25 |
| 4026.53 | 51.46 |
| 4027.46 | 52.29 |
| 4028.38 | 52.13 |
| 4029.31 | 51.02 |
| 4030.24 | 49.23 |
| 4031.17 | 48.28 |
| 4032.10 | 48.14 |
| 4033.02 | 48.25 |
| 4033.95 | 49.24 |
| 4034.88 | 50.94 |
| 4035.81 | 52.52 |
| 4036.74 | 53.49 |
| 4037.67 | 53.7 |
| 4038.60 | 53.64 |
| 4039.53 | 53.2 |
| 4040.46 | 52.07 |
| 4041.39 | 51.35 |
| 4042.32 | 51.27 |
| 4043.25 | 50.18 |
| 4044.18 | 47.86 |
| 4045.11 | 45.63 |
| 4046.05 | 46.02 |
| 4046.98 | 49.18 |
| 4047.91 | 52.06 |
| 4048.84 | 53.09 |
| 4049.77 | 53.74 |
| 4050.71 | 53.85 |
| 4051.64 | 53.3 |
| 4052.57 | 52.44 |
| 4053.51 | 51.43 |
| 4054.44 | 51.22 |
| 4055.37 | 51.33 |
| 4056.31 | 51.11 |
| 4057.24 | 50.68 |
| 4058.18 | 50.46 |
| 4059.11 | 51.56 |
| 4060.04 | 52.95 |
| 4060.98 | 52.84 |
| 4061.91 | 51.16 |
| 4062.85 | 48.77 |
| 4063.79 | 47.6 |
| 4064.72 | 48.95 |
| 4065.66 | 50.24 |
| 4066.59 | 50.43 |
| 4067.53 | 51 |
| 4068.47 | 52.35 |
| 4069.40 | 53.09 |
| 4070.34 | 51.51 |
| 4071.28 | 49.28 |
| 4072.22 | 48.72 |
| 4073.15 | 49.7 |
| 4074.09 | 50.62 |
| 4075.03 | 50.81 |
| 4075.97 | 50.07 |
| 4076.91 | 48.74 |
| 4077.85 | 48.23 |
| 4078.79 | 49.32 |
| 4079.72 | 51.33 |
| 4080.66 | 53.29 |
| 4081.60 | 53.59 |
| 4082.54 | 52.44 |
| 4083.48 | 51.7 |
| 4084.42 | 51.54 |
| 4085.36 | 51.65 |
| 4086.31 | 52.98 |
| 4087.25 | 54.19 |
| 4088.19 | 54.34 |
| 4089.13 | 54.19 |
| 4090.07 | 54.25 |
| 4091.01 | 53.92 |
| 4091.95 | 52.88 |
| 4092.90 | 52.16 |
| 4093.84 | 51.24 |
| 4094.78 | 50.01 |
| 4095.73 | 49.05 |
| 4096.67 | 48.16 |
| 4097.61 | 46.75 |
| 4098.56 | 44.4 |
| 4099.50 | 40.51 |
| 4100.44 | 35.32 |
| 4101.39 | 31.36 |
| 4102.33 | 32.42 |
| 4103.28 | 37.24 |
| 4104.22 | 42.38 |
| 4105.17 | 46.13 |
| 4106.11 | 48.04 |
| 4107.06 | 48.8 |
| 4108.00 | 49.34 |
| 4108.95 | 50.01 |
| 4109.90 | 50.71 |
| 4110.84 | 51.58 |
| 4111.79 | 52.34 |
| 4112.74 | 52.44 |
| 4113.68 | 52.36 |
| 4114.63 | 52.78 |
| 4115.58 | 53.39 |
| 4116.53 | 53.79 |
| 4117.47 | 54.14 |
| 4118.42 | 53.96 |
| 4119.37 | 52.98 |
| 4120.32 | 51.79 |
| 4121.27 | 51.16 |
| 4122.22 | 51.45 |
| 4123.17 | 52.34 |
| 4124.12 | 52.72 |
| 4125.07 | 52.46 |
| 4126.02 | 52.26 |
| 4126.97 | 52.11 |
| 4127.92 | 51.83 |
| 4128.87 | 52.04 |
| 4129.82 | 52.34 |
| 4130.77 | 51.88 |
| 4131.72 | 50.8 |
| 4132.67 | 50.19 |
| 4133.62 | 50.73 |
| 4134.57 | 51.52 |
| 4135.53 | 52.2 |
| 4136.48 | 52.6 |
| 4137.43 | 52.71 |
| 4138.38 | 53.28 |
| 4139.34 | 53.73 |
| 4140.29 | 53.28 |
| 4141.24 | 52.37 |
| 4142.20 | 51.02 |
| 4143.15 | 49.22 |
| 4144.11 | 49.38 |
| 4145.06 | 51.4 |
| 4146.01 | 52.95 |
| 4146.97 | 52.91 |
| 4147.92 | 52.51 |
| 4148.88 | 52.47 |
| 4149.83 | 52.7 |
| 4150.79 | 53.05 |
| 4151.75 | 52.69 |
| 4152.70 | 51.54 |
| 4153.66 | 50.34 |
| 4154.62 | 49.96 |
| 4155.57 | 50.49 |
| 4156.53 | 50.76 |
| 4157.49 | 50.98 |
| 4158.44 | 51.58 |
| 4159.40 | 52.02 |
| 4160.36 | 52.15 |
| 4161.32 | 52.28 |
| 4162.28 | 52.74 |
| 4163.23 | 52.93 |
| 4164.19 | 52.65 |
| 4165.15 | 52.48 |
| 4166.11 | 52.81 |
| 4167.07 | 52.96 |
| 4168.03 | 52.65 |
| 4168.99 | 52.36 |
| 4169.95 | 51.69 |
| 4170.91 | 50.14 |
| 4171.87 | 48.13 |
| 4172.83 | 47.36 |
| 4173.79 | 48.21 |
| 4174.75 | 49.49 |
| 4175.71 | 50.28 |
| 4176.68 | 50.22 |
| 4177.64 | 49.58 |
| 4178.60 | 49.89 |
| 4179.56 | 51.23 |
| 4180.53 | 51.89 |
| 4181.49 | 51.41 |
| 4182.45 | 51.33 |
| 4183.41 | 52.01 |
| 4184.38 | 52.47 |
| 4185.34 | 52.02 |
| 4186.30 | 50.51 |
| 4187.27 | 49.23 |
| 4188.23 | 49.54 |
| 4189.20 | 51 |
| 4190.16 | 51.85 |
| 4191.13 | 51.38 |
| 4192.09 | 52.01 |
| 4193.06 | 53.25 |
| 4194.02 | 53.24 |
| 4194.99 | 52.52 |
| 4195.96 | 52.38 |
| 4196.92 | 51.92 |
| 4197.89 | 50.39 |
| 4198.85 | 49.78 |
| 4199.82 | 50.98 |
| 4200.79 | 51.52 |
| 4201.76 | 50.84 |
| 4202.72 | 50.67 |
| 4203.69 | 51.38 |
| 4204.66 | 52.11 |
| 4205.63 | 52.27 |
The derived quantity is 0.28 mag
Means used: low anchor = 40.2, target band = 33.2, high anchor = 51.4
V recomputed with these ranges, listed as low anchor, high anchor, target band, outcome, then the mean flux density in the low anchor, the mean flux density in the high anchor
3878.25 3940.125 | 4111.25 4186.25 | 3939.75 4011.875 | -0.02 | 39.8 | 51.8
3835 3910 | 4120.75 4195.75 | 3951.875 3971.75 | 0.30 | 44.3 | 51.6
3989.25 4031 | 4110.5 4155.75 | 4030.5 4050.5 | 0.01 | 50.8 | 52.1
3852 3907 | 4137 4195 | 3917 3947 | 0.29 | 44.9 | 51.5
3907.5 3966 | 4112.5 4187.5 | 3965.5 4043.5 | -0.07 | 40.1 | 51.7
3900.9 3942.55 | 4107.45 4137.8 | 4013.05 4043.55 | -0.12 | 38.7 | 52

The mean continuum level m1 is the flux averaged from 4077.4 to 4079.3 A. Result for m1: 49.1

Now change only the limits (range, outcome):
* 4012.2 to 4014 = 50.1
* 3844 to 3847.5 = 47.8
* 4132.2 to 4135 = 50.9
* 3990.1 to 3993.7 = 52.3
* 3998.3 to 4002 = 51.1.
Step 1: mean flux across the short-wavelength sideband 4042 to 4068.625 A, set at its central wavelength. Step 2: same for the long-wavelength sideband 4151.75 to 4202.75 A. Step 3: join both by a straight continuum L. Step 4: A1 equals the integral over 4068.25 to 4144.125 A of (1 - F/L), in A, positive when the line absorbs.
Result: 0.9 A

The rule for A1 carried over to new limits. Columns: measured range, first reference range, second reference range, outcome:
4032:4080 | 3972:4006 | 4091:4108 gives -4.8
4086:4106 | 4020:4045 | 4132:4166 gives 1.8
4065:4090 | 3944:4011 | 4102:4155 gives -1.4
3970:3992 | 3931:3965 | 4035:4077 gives -1.2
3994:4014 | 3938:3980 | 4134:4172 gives -3.8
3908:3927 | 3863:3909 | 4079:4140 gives -0.5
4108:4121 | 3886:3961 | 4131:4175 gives -0.7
